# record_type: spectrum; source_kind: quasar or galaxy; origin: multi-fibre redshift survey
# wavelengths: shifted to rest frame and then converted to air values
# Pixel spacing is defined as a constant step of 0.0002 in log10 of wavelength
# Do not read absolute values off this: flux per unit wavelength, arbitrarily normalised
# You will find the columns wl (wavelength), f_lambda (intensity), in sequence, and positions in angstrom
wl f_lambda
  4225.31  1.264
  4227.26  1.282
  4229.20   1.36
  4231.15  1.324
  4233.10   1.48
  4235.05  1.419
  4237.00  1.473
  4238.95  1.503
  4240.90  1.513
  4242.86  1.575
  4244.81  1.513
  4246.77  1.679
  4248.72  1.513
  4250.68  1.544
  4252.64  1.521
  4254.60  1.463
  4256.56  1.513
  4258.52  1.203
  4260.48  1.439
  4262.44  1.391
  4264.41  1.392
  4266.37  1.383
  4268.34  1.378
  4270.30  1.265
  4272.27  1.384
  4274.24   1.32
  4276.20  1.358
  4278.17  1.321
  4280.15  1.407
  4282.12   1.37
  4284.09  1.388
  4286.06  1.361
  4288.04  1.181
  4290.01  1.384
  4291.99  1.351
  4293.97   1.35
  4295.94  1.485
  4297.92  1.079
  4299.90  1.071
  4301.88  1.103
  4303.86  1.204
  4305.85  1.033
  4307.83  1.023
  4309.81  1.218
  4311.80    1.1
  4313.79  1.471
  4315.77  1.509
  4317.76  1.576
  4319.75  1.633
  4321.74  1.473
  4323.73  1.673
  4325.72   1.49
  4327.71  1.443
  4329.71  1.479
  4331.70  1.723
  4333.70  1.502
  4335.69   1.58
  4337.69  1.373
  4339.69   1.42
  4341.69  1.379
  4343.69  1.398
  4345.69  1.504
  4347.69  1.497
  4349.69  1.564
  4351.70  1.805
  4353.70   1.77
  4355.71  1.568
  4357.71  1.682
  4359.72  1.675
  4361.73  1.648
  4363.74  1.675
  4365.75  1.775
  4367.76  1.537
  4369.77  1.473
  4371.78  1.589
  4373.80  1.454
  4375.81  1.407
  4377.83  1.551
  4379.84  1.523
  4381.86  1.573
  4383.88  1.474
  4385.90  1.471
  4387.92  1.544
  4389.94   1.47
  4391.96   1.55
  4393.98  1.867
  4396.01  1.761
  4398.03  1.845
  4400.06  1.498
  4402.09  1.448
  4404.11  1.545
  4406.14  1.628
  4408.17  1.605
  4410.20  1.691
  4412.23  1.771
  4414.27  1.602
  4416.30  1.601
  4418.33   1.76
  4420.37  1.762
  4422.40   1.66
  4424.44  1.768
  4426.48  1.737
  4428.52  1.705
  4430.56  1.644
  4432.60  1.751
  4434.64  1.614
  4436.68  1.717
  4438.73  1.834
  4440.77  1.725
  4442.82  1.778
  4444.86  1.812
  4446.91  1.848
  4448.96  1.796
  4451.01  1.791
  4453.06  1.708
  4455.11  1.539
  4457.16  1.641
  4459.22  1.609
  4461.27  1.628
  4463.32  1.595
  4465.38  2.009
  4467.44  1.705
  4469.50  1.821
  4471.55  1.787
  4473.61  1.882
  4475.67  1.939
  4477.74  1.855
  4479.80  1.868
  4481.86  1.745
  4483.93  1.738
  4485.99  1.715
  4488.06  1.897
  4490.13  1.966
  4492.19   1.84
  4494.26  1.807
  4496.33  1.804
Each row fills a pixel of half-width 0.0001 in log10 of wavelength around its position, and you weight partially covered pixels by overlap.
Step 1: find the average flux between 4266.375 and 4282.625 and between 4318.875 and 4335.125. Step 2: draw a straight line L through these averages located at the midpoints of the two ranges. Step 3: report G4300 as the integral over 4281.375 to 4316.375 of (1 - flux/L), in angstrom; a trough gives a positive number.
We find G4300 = 4.5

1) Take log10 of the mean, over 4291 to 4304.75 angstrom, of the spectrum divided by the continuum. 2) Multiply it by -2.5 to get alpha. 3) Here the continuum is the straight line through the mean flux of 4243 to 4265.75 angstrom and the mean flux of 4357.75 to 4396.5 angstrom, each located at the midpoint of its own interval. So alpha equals 0.22 mag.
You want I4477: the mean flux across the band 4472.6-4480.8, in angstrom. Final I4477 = 1.88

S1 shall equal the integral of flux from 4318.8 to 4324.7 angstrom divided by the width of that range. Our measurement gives 1.59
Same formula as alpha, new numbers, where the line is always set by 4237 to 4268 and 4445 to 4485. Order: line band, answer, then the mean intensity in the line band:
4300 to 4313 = 0.36 mag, 1.12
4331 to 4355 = 0.04 mag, 1.54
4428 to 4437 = 0.02 mag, 1.68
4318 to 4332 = 0.01 mag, 1.55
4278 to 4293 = 0.13 mag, 1.35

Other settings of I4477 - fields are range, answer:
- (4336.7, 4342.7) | 1.39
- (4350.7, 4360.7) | 1.7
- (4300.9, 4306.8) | 1.11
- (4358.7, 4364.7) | 1.66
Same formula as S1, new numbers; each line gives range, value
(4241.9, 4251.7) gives 1.56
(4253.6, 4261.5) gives 1.41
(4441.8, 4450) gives 1.81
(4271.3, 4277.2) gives 1.36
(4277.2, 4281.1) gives 1.36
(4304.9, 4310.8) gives 1.09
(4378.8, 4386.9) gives 1.51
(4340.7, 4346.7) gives 1.43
